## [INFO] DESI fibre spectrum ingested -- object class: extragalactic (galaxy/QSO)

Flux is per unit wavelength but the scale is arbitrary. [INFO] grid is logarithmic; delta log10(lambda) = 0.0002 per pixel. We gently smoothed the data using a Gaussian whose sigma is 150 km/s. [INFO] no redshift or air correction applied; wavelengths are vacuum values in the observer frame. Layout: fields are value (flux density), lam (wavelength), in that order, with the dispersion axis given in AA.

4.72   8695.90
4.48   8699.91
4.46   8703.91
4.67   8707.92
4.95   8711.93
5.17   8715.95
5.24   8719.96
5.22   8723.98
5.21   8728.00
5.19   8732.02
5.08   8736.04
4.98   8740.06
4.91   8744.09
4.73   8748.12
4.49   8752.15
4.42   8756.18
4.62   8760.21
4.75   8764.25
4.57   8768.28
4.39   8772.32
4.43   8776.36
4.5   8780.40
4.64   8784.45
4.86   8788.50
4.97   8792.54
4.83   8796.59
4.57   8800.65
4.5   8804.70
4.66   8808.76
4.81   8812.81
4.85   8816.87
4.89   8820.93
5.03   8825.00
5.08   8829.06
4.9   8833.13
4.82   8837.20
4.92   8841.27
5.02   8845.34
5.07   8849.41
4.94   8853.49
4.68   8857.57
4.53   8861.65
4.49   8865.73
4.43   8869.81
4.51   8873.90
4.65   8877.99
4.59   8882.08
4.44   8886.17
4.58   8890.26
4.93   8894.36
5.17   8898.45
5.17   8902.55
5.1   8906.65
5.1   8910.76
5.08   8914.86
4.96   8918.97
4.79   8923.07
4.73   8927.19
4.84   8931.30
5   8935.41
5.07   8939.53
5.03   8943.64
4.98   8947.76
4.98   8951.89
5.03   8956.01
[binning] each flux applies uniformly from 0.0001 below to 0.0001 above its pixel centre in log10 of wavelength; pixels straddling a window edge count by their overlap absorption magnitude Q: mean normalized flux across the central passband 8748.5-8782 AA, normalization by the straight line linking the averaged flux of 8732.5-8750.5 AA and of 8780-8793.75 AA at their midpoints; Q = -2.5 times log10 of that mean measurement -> 0.07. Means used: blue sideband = 4.94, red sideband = 4.76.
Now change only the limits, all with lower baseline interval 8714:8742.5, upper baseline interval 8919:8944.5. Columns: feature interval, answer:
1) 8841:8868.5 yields 0.05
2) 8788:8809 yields 0.08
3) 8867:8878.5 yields 0.11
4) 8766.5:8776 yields 0.14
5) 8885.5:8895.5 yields 0.07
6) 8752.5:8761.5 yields 0.14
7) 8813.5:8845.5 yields 0.02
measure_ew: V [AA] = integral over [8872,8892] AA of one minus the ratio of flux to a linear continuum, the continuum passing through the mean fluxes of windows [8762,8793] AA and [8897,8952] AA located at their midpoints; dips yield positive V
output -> 1.4 AA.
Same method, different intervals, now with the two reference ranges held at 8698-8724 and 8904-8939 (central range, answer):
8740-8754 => 0.36 AA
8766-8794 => 1.58 AA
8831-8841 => 0.09 AA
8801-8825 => 0.75 AA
